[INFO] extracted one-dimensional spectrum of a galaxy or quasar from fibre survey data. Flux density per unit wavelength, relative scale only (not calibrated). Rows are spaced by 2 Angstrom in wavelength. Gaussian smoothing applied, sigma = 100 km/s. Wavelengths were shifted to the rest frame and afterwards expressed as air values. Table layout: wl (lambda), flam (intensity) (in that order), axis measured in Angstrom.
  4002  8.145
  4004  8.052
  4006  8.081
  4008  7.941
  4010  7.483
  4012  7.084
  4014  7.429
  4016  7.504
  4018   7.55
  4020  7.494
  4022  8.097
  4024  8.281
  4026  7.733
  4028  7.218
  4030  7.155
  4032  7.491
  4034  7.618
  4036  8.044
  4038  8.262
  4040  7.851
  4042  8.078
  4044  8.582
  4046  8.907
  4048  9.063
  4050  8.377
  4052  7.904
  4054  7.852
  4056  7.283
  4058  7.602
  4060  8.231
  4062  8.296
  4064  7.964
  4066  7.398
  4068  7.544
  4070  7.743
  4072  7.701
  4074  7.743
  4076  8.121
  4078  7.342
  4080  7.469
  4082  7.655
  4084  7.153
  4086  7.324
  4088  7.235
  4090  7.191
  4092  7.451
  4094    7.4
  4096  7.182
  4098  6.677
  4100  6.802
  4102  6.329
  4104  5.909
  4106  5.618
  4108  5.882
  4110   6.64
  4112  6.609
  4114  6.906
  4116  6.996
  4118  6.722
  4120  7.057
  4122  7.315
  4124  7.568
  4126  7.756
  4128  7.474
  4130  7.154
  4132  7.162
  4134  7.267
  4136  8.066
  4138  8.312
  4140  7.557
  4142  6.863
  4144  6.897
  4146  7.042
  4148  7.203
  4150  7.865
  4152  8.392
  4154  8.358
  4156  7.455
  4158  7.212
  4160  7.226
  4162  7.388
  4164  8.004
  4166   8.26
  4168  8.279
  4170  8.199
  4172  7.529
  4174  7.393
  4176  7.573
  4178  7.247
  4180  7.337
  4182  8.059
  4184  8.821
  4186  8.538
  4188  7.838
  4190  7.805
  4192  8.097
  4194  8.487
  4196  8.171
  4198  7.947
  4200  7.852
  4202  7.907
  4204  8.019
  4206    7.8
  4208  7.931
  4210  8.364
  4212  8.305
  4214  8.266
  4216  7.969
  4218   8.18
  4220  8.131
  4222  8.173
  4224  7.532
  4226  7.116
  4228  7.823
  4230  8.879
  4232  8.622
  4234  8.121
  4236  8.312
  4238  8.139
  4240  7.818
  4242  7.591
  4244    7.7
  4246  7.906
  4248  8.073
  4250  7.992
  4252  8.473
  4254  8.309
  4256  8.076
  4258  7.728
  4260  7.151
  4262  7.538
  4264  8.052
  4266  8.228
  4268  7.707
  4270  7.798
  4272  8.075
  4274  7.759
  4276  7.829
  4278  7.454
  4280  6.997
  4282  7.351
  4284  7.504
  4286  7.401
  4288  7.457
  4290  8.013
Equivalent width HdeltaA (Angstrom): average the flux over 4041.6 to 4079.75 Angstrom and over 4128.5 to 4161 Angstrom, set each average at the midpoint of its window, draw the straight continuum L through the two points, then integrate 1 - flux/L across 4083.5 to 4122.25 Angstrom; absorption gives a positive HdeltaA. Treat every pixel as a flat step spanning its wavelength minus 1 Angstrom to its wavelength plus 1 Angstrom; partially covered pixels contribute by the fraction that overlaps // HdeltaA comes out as 4.7 Angstrom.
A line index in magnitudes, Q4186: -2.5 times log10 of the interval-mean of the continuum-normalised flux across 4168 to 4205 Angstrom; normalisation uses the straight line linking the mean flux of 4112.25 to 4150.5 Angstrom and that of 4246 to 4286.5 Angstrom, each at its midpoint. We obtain -0.06 mag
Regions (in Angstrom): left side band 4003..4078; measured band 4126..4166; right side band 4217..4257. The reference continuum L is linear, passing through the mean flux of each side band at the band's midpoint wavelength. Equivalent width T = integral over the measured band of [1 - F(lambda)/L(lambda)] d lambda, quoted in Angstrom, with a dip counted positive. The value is 2.07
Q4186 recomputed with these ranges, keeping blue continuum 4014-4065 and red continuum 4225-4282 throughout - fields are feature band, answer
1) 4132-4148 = 0.07 mag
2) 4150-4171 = 0.00 mag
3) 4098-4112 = 0.25 mag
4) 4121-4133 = 0.07 mag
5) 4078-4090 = 0.08 mag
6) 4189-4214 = -0.02 mag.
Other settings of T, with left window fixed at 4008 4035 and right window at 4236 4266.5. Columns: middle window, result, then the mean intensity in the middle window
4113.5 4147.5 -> 1.9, 7.31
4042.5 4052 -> -1.3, 8.61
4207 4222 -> -0.6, 8.16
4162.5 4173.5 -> -0.3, 7.99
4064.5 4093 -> 0.5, 7.51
